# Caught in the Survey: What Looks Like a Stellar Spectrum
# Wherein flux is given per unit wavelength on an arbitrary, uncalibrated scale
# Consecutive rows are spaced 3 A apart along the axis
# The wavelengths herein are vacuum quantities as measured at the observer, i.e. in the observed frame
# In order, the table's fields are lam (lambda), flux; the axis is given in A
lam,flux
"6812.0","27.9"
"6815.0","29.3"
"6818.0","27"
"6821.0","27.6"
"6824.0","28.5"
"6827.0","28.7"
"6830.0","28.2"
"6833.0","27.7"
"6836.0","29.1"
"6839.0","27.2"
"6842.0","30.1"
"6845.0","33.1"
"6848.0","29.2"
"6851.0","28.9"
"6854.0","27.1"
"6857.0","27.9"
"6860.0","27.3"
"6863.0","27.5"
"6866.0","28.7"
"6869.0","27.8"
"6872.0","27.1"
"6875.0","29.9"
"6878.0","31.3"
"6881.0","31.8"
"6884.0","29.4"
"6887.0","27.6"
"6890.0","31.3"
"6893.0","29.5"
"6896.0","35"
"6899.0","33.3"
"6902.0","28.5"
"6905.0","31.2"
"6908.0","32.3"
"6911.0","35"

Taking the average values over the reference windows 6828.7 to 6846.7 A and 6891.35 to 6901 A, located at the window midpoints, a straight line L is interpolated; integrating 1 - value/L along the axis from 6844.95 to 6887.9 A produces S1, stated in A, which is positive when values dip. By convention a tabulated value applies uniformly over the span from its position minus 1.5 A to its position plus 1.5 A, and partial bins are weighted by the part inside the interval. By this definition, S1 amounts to 2.7 A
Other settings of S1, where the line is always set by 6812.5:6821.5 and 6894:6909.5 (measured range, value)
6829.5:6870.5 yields 1.3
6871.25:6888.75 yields 0.7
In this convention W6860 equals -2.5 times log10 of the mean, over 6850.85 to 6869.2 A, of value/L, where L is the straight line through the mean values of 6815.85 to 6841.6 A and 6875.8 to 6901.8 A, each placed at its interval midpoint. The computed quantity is 0.07 mag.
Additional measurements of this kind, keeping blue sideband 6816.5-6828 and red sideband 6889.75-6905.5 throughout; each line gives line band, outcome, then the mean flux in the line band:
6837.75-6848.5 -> -0.04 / 30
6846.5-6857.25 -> 0.04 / 28.3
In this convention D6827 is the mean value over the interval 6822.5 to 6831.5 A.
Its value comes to 28.5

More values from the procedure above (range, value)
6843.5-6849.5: 31.2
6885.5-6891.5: 29.5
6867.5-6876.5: 28.3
